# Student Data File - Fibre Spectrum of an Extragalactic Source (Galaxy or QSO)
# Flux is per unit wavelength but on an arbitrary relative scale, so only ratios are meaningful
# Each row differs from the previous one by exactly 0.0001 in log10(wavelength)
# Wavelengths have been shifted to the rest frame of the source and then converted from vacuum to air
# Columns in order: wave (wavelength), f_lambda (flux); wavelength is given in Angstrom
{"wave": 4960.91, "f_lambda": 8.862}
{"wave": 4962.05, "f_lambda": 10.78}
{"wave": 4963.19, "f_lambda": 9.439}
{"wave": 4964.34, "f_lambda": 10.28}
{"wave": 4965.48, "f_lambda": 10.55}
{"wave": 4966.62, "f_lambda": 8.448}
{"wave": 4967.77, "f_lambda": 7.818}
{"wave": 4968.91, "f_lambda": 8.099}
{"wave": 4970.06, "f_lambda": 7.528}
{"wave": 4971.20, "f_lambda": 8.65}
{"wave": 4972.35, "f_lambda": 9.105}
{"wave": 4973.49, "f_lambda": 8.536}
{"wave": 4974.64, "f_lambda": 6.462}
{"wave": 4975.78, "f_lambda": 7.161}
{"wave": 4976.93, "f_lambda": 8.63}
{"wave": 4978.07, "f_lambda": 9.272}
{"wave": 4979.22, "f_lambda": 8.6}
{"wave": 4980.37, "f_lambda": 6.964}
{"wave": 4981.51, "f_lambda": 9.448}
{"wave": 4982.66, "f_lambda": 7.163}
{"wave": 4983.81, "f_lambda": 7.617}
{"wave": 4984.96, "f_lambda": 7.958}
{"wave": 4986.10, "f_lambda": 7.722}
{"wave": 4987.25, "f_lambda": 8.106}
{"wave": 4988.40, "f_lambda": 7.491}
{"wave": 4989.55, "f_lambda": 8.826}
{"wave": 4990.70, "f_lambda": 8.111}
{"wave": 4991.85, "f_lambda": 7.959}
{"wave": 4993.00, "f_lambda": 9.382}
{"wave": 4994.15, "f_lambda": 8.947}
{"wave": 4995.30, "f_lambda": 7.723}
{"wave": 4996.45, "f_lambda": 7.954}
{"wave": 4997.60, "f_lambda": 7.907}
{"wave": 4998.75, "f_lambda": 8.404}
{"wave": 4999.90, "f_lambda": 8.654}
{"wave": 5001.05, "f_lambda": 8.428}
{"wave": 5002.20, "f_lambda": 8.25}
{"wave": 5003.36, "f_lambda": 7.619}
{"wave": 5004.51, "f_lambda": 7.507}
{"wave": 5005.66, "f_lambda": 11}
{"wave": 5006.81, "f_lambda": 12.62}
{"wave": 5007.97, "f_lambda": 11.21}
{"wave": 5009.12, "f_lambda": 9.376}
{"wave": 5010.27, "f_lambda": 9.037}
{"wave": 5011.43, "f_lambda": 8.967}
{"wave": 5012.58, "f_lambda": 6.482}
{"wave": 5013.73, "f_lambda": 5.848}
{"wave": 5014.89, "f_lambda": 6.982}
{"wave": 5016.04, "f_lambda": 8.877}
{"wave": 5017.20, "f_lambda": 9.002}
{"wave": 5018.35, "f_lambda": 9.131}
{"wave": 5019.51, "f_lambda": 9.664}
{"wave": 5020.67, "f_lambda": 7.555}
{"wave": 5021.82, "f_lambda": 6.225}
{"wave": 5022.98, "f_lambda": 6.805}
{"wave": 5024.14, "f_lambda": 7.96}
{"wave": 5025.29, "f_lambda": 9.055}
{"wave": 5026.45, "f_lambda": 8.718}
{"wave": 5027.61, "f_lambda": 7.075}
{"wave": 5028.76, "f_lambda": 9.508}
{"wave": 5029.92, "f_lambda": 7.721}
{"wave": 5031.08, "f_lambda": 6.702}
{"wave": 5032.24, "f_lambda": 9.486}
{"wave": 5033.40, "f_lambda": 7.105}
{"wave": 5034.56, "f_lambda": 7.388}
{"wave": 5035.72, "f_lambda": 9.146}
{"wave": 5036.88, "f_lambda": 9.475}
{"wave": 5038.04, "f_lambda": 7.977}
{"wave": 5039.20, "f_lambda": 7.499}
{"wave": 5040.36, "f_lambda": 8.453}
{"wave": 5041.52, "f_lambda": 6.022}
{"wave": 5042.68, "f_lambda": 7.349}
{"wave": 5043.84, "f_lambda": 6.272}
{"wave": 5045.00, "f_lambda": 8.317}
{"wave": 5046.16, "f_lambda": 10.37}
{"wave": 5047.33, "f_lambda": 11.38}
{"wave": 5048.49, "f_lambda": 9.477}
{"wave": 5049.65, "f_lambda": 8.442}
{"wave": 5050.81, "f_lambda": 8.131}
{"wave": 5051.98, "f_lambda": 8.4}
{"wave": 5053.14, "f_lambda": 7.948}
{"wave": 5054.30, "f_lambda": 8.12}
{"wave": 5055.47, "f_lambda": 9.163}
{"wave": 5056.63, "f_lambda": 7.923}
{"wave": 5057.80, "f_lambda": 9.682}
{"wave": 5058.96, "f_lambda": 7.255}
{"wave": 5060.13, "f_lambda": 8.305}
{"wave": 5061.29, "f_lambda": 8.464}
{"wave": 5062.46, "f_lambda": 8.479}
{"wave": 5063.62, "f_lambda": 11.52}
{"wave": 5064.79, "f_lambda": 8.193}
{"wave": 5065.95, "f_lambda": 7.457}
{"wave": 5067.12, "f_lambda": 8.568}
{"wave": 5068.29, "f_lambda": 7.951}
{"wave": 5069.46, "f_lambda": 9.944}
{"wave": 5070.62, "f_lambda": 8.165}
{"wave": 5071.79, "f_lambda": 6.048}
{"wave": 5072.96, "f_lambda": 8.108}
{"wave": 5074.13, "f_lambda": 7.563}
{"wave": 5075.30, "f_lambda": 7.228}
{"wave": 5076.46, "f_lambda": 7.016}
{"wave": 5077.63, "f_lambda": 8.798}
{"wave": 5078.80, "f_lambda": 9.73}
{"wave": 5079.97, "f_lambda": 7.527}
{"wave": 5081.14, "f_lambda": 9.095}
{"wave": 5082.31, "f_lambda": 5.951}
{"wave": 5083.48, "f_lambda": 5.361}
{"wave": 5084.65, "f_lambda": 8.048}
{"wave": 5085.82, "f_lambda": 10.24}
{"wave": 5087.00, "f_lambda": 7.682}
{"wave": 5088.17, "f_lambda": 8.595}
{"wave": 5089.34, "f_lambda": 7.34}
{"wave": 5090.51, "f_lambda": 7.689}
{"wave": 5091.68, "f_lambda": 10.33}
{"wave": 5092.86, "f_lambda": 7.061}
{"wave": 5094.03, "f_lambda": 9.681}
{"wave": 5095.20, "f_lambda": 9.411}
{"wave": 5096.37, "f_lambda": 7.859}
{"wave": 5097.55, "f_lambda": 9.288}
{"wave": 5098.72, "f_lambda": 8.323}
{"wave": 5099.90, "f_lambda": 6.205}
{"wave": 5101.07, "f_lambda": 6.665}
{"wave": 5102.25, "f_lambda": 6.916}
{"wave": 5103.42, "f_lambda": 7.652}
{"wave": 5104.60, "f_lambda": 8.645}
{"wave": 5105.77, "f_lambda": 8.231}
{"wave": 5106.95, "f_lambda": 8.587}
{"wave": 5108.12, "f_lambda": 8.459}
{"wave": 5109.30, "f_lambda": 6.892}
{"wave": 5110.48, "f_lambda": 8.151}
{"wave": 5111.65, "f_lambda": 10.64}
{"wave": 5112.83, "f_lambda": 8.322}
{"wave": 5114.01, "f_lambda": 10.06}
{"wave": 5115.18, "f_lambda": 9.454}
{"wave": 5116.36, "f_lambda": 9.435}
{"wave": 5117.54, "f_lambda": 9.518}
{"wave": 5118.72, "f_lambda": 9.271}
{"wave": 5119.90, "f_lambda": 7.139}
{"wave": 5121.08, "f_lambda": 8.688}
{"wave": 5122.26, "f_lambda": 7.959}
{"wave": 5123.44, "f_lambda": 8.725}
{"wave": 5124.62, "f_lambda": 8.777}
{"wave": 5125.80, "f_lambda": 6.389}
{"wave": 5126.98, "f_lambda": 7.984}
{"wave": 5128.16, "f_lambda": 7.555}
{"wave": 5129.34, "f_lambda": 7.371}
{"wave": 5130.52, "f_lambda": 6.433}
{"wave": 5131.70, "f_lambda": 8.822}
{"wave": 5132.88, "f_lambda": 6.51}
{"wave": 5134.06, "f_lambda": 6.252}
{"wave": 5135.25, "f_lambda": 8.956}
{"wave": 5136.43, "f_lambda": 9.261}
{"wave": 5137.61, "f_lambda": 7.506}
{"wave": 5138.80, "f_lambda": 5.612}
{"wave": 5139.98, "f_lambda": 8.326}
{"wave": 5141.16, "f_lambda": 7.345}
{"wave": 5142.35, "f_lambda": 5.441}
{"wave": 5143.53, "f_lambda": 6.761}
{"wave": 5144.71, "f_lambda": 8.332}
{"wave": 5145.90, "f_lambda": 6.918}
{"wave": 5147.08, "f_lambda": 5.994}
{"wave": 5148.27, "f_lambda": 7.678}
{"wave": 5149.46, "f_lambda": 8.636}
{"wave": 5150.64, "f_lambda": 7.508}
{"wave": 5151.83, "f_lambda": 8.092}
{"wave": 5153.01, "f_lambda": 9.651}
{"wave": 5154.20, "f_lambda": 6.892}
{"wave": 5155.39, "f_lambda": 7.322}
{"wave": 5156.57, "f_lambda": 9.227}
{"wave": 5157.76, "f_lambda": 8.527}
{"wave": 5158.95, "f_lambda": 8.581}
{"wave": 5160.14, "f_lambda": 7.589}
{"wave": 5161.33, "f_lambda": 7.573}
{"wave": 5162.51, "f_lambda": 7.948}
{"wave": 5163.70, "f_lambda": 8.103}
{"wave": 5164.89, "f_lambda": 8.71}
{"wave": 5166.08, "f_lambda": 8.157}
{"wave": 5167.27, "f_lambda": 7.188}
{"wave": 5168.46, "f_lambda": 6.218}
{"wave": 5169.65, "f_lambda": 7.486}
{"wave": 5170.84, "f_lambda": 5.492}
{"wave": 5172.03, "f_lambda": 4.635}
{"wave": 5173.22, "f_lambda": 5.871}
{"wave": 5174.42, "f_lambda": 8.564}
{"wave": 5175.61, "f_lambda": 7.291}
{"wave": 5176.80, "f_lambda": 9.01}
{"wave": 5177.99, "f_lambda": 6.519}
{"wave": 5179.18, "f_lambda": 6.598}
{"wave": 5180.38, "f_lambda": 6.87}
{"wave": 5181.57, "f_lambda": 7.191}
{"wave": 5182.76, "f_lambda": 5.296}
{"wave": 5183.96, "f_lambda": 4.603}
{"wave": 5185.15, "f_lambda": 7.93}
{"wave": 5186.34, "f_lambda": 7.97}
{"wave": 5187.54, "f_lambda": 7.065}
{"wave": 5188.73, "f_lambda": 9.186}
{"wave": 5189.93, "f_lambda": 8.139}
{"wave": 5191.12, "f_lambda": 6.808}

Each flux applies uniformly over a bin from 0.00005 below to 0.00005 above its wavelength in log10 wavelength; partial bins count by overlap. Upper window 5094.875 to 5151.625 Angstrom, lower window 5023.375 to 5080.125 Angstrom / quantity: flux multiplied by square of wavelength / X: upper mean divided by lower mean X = 0.98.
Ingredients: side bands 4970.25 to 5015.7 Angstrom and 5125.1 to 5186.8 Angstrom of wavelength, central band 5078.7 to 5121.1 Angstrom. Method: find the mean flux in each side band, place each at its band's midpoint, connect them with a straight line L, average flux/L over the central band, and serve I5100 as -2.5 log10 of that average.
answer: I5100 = -0.08 mag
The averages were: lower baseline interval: 8.36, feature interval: 8.31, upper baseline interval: 7.36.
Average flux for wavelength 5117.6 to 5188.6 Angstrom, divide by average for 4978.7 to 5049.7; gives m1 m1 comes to 0.9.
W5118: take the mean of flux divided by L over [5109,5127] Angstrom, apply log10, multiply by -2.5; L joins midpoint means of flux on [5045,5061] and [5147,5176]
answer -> -0.07 mag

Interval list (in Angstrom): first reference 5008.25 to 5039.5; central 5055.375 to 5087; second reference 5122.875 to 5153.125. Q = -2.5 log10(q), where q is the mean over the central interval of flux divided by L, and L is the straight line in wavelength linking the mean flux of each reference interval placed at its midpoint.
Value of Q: -0.040 mag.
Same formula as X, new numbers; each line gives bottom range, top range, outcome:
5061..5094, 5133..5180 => 0.94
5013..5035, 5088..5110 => 1.05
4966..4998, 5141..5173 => 0.98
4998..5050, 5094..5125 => 1.04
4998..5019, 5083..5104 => 0.95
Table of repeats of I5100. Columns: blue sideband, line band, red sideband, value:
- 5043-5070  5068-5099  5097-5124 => 0.05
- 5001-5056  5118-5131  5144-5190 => -0.02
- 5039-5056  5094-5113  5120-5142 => -0.04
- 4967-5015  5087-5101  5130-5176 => -0.06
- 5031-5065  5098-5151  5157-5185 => -0.03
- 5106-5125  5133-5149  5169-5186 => 0.09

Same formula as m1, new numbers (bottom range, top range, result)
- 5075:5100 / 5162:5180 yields 0.88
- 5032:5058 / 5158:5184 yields 0.85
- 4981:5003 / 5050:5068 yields 1.04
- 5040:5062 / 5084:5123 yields 1.00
